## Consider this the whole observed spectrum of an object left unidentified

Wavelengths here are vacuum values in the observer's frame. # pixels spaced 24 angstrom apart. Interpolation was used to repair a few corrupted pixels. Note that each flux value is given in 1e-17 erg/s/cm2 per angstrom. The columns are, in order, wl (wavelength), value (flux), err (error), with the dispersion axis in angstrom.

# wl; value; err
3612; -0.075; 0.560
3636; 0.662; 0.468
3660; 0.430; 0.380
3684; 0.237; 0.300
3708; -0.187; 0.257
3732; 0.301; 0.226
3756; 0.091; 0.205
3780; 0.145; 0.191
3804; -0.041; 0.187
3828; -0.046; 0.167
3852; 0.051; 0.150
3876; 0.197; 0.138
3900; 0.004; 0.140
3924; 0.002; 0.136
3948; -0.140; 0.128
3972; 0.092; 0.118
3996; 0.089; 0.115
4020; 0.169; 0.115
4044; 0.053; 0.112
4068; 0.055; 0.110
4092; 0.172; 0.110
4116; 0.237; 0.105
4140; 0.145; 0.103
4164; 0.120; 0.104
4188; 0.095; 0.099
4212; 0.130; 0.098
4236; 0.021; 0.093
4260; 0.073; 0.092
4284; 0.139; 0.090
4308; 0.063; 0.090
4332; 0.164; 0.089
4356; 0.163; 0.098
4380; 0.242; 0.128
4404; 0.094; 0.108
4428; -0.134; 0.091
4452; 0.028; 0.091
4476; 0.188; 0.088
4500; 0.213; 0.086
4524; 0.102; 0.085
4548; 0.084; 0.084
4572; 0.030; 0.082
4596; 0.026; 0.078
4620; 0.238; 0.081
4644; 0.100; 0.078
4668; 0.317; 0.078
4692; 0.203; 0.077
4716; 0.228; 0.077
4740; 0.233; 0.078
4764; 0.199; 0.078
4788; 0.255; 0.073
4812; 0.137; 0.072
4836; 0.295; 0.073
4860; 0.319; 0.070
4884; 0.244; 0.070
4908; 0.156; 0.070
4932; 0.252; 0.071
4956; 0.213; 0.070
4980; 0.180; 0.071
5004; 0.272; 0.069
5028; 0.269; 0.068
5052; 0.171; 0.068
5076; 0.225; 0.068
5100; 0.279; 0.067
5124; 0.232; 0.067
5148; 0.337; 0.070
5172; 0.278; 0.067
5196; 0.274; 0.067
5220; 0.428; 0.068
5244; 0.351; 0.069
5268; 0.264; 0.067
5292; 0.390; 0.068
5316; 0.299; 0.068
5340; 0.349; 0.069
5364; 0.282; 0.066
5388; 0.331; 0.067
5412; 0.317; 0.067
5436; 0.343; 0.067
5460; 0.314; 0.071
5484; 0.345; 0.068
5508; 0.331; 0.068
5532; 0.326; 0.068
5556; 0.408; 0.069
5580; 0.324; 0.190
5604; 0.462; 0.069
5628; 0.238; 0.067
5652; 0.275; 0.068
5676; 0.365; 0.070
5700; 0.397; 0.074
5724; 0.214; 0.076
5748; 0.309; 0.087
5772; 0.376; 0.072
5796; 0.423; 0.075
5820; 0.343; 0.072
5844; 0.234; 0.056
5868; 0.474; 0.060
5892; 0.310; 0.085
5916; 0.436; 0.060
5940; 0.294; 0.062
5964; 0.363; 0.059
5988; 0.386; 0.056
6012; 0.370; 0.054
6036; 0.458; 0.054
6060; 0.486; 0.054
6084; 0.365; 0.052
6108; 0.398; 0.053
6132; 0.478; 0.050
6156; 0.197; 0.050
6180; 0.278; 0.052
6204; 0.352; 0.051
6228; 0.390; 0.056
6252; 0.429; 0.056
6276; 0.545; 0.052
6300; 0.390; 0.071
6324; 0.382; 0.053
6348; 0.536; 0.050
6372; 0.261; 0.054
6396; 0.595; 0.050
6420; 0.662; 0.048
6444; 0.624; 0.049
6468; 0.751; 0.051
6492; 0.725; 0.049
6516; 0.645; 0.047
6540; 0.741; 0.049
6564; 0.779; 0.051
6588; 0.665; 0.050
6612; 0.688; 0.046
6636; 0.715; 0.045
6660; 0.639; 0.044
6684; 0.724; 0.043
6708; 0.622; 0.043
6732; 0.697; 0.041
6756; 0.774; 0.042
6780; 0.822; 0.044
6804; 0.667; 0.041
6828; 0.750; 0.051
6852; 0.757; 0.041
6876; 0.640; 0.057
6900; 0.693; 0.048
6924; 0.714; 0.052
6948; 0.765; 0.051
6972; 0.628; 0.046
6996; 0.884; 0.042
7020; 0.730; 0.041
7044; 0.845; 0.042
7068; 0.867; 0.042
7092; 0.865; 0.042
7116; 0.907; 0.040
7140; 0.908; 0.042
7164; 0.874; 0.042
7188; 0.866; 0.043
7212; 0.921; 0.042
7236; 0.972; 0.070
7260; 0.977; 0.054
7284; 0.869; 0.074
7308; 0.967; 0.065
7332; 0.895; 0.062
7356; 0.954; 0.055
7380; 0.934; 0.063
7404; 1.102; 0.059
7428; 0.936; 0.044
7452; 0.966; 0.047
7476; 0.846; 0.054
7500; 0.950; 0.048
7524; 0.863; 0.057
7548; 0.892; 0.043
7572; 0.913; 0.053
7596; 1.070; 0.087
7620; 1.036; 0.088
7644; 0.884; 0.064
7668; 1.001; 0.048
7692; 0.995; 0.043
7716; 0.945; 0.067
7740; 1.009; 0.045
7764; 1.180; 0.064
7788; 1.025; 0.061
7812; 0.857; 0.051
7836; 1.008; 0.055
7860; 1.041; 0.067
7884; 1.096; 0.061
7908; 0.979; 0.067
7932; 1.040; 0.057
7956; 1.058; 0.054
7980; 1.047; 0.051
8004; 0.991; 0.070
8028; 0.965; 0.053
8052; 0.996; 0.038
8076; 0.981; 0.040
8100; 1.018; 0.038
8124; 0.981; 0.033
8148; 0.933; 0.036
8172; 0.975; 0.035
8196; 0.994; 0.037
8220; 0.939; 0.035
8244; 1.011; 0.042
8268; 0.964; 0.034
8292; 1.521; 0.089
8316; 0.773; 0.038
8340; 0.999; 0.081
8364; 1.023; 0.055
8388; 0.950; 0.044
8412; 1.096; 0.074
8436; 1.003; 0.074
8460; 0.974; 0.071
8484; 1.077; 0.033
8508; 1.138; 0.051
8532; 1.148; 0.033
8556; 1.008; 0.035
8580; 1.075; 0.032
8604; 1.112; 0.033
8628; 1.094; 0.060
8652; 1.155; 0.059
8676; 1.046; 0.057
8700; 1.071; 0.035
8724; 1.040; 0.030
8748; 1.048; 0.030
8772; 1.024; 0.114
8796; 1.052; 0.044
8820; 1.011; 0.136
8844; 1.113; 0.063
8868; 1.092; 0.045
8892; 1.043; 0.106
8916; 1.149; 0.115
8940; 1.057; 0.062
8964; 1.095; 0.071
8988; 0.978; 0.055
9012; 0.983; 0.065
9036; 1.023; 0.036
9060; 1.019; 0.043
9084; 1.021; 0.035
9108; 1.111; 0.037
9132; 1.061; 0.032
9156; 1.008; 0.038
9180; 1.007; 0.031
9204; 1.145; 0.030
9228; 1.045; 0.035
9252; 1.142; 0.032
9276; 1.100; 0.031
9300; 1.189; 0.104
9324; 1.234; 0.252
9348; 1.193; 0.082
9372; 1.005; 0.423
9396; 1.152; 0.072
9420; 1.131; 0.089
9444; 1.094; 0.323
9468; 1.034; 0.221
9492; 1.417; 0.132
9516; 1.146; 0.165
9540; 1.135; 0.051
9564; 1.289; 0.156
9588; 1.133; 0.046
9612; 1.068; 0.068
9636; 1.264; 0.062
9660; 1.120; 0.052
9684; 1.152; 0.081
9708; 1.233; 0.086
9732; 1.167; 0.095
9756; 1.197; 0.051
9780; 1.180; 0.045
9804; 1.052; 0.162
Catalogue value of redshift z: 0.60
